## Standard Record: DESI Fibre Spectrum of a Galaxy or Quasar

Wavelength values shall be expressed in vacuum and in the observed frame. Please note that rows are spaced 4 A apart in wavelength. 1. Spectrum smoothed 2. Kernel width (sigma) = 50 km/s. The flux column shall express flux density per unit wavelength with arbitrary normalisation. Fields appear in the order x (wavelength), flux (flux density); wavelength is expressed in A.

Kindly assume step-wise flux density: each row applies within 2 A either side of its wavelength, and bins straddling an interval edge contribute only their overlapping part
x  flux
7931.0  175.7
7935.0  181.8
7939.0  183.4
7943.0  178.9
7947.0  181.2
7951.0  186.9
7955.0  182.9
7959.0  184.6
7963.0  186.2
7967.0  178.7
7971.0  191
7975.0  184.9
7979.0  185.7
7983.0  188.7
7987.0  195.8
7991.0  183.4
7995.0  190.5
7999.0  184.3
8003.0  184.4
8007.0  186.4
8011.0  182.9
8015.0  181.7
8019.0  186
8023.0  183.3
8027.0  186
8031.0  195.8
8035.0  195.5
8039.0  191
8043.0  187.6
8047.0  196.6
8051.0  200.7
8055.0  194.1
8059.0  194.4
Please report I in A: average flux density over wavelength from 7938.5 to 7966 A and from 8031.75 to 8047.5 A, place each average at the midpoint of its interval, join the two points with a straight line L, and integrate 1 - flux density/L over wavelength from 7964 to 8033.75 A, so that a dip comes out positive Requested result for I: 0.6 A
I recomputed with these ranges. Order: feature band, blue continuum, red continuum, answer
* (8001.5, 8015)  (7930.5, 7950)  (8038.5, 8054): 0.4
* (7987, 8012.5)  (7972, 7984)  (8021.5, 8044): 0.2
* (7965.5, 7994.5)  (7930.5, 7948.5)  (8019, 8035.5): -0.4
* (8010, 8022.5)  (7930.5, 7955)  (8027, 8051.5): 0.5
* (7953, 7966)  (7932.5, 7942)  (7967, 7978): 0.0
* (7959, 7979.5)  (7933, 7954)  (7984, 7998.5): 0.1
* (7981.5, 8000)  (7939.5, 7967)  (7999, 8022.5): -0.5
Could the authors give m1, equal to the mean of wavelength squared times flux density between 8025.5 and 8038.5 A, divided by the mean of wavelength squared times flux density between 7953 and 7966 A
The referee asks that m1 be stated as 1.06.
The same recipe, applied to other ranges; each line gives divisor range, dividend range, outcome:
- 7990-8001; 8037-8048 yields 1.04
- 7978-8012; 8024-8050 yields 1.04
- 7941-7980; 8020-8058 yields 1.06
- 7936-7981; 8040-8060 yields 1.08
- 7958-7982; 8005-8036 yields 1.02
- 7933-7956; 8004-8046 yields 1.05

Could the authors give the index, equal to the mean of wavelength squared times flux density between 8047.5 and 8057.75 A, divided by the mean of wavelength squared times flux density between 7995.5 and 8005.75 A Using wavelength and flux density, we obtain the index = 1.1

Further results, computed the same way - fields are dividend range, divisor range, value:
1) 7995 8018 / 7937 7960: 1.02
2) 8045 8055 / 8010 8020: 1.09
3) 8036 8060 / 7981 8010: 1.05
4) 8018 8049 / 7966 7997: 1.03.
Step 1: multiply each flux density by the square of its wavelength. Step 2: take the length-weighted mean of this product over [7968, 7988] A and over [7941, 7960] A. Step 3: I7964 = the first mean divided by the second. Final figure 1.04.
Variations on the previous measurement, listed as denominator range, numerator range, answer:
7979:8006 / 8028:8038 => 1.05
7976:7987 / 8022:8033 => 1.01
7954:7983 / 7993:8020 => 1.01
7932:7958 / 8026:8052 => 1.09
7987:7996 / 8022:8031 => 1.00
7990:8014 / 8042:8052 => 1.07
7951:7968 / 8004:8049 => 1.04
